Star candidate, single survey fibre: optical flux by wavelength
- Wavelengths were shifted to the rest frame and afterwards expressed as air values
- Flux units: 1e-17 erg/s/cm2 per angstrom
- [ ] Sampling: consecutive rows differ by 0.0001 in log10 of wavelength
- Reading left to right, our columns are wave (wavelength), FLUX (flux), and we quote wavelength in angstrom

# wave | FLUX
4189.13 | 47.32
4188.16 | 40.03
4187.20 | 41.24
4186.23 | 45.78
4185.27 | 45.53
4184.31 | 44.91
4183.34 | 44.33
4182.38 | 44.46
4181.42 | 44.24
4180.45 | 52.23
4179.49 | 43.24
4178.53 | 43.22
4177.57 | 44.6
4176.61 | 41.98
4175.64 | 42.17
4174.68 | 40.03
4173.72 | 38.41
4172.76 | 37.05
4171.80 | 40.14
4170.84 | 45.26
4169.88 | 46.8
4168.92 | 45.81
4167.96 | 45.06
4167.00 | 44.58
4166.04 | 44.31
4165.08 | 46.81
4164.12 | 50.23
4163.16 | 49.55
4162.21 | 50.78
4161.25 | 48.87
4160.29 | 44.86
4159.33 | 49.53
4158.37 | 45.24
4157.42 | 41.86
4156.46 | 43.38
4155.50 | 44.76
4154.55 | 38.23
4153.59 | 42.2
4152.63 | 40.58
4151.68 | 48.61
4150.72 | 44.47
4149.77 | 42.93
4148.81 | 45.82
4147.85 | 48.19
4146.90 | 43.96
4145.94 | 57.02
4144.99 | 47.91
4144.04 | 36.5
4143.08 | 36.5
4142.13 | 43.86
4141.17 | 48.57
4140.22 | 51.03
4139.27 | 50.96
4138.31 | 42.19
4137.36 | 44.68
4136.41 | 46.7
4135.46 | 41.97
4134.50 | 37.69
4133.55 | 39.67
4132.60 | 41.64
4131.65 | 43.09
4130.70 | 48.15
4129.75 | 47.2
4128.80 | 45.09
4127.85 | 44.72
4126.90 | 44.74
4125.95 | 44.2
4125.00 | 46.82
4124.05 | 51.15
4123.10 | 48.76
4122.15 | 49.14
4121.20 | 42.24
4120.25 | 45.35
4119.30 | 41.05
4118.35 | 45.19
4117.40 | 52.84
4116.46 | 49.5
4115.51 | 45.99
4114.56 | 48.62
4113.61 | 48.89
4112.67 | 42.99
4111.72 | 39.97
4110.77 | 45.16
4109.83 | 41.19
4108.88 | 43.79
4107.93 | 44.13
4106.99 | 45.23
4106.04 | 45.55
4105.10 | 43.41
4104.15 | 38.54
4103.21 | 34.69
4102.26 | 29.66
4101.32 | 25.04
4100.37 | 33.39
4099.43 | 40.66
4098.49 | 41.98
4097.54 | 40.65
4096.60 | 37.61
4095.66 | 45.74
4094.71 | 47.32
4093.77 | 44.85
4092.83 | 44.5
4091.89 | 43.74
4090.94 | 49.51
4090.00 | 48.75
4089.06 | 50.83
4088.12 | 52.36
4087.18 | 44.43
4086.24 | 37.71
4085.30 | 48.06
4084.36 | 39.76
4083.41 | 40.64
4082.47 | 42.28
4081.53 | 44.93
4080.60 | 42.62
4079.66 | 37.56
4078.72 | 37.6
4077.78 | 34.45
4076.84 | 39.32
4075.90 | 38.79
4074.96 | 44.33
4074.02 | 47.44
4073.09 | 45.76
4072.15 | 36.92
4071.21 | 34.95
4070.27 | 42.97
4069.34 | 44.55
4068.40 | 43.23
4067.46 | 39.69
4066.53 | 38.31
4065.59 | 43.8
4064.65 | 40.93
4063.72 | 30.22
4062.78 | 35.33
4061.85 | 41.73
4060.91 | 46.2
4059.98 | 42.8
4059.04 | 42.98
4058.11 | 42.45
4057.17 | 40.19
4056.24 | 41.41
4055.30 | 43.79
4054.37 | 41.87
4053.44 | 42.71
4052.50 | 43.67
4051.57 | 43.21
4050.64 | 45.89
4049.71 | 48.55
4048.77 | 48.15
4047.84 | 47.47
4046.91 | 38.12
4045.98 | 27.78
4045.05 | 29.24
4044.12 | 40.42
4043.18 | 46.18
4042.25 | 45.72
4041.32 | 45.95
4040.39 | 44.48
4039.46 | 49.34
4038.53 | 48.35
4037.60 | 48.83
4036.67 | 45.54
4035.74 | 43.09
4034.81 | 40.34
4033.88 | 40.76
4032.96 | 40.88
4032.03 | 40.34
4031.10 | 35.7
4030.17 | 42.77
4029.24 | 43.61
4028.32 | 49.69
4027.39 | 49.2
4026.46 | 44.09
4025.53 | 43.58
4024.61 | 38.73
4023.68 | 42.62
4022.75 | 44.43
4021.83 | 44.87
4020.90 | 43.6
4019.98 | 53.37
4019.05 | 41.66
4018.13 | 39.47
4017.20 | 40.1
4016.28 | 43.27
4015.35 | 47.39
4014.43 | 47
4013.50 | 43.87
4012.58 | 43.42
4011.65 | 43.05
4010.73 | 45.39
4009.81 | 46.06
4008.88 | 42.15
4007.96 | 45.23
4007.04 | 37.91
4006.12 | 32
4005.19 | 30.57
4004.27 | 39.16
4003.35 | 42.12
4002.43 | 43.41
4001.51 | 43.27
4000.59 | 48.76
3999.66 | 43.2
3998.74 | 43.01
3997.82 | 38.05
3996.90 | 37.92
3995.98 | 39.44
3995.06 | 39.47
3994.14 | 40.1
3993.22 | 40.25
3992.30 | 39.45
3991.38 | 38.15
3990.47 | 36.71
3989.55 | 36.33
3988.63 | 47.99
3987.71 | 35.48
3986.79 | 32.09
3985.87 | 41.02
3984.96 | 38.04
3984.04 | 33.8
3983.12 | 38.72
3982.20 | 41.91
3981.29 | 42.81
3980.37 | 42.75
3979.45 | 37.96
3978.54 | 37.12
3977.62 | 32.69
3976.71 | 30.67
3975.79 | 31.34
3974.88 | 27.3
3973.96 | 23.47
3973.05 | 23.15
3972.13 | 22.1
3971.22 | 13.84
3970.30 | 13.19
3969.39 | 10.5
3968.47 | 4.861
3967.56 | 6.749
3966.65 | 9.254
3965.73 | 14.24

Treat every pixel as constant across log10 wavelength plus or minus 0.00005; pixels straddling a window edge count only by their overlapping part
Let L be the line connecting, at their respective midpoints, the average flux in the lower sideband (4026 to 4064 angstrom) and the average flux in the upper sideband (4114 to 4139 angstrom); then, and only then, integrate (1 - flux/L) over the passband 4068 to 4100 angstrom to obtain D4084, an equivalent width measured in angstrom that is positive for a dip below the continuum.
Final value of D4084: 0.85 angstrom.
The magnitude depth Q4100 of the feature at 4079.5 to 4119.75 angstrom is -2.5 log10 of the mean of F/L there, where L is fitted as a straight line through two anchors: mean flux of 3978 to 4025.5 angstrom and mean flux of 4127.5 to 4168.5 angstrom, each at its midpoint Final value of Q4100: 0.02 mag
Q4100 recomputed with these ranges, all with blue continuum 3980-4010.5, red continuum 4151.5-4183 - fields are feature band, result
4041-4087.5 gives 0.01 mag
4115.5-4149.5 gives -0.05 mag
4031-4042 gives -0.07 mag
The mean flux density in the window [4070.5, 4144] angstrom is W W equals 43.3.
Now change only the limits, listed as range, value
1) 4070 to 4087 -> 40.9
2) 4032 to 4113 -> 42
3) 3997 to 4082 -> 42.3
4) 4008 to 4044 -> 44.2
